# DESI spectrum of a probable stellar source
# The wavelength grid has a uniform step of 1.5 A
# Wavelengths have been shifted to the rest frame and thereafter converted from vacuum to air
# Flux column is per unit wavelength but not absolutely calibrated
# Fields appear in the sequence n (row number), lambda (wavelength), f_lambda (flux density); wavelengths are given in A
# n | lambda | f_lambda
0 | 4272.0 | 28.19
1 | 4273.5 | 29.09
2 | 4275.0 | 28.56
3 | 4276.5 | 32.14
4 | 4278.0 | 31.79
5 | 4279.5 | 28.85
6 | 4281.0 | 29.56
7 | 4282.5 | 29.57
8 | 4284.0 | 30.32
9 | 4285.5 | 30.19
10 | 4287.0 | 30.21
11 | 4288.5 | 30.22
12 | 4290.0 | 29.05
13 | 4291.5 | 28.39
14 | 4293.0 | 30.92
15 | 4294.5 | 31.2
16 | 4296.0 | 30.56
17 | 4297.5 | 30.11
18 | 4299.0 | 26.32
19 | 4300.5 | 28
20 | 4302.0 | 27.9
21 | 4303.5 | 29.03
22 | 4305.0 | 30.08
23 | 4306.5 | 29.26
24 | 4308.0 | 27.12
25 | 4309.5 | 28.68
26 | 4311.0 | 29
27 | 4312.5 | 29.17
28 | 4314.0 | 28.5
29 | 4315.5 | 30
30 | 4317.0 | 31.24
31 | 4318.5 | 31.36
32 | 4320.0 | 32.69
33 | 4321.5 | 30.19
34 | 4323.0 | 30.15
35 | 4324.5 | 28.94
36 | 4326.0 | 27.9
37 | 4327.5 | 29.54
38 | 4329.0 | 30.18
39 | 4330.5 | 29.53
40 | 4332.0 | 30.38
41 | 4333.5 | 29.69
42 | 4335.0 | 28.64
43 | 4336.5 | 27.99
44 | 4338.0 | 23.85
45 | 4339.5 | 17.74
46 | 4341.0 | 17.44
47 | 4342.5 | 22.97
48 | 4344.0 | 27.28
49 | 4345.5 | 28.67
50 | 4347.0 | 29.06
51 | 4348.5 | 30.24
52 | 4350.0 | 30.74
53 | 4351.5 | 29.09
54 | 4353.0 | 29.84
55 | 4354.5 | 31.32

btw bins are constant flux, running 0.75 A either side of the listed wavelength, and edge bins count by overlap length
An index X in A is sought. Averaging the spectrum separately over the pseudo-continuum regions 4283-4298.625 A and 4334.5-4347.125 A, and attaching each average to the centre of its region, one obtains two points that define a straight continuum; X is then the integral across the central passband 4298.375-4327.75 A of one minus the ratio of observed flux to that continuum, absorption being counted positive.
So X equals -1.8 A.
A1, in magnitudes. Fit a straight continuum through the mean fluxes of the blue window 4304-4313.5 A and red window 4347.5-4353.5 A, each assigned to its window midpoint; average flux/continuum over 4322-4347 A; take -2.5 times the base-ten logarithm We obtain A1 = 0.10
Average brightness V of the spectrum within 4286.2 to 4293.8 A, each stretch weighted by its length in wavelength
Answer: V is 29.8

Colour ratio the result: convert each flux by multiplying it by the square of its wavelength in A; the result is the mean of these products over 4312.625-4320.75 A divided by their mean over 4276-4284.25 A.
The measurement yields 1.03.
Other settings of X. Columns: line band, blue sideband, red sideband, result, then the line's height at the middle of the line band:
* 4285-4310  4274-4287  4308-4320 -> 0.6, 29.9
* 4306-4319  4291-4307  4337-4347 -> -0.9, 27.5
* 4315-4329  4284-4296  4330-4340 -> -1.2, 27.9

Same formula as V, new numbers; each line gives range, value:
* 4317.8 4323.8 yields 31.1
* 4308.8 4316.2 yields 29.1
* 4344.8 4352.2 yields 29.6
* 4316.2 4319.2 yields 31.3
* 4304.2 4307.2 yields 29.7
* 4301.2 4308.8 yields 28.7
